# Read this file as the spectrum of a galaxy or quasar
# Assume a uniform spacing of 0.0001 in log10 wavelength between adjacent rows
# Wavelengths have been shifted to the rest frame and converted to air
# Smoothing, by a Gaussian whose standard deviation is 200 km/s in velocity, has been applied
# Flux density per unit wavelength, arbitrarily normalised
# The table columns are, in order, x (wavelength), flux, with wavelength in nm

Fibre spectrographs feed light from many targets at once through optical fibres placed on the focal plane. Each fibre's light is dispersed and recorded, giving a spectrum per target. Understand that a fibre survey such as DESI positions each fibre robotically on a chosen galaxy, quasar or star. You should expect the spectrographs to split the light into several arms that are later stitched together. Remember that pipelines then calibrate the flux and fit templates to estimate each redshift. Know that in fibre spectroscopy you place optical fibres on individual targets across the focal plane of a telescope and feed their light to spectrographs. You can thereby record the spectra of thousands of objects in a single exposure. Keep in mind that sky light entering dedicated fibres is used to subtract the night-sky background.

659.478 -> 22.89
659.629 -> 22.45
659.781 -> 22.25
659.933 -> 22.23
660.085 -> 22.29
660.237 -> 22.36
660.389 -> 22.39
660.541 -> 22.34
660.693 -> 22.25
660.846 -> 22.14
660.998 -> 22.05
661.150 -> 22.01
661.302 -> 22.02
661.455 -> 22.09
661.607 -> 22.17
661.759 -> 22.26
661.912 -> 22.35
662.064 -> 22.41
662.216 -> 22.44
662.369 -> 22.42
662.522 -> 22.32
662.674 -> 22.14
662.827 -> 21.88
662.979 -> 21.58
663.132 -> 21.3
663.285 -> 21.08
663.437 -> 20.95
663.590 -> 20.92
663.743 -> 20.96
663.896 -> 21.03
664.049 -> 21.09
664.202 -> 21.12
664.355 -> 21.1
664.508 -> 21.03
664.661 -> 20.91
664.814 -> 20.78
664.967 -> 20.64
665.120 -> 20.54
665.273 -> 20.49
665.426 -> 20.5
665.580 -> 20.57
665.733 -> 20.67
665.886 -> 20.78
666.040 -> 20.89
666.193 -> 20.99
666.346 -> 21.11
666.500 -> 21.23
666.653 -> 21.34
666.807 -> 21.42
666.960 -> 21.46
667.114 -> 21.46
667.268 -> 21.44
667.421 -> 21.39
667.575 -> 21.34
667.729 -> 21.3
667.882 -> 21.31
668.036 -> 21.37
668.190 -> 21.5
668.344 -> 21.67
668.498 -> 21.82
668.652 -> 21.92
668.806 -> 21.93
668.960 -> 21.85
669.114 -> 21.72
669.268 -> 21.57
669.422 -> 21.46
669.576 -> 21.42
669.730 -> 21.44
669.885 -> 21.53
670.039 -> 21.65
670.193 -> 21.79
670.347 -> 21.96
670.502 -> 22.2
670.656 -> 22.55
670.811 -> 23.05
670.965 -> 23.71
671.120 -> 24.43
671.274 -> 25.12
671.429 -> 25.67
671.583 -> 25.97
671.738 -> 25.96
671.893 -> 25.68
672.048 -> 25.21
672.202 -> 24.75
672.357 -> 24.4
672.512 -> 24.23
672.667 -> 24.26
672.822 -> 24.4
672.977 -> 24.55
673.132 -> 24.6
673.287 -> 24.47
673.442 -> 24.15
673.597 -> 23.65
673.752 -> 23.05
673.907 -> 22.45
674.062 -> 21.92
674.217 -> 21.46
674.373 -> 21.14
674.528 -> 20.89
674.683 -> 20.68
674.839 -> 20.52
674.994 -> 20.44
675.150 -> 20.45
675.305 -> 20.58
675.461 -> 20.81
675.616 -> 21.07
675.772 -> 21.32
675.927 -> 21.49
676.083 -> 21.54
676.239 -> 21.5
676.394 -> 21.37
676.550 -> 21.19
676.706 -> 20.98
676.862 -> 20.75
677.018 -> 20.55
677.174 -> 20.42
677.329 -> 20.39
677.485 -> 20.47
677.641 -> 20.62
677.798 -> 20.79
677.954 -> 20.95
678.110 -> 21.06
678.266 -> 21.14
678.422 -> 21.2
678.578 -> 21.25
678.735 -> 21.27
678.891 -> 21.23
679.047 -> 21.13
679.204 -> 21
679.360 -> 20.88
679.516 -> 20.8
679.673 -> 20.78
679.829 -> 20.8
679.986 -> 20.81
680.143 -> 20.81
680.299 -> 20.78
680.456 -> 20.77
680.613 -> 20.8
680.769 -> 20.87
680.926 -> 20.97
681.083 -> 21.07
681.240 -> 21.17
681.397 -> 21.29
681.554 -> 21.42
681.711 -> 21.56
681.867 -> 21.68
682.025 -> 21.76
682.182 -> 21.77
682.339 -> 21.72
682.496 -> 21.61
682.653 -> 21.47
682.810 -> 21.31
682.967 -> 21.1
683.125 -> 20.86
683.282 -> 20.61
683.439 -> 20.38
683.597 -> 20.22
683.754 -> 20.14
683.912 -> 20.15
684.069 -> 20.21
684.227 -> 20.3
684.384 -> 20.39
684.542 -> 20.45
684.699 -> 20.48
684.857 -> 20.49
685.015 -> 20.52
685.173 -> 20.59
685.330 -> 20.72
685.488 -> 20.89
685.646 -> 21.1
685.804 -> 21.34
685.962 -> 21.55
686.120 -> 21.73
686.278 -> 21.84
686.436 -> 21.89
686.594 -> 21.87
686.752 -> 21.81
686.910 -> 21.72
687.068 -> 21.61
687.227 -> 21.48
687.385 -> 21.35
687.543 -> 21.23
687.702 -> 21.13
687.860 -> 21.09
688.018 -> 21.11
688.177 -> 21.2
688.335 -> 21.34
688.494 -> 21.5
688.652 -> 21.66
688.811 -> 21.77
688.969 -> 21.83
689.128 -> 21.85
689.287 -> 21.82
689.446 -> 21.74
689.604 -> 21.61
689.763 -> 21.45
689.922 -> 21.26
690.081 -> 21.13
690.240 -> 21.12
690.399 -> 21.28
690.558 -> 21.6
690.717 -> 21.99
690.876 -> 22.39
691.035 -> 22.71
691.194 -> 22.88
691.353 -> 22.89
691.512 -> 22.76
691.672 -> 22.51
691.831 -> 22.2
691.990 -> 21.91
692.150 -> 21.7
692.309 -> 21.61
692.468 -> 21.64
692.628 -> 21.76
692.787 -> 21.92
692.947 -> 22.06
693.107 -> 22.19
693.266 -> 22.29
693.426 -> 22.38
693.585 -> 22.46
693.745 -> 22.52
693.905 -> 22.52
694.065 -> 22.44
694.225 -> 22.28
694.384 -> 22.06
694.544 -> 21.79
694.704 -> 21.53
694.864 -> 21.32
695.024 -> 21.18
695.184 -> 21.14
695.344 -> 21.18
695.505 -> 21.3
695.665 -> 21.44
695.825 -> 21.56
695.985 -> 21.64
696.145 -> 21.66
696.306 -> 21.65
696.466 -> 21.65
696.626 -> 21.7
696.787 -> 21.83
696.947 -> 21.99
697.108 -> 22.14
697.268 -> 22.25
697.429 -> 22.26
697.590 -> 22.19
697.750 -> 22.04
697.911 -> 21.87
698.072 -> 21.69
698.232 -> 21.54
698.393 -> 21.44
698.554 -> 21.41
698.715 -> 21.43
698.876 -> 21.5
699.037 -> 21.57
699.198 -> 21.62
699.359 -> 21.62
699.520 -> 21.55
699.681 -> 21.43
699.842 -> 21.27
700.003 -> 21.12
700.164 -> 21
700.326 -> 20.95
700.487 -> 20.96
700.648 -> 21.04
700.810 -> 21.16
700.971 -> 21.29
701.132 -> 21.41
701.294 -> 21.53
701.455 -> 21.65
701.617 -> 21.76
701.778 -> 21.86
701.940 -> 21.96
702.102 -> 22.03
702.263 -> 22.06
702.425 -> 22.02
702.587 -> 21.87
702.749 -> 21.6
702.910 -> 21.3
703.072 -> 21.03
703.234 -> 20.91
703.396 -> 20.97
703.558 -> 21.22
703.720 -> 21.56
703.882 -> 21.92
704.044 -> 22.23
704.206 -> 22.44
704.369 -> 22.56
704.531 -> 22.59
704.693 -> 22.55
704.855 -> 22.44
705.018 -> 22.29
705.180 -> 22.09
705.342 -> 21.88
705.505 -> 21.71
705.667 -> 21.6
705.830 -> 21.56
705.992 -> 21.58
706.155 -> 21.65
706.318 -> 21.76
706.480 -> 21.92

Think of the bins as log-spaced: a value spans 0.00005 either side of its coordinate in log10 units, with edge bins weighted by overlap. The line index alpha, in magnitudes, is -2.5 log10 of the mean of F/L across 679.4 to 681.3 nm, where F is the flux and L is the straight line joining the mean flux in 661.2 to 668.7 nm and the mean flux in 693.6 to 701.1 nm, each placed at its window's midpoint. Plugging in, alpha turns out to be 0.03 mag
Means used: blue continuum 21.4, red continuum 21.6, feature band 20.9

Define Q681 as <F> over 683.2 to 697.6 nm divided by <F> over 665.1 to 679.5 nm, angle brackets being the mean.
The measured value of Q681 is 0.98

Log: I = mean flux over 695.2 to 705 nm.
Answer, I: 21.7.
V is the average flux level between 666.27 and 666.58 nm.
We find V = 21.2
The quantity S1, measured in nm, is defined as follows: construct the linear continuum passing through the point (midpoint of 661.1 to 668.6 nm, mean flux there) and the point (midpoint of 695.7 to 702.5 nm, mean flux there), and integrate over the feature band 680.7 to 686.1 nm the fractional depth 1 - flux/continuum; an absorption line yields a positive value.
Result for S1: 0.14 nm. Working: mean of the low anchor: 21.4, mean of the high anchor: 21.6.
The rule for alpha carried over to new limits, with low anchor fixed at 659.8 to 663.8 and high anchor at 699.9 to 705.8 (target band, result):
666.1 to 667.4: 0.032 mag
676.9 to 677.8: 0.069 mag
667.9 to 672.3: -0.046 mag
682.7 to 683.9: 0.060 mag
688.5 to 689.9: 0.004 mag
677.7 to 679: 0.038 mag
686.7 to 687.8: 0.017 mag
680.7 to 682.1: 0.027 mag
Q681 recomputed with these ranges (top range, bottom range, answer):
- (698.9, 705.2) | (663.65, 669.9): 1.02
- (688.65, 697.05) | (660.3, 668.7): 1.02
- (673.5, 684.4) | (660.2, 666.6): 0.98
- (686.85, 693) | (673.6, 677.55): 1.03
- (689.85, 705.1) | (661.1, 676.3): 0.99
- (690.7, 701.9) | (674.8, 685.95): 1.04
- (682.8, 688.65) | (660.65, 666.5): 0.98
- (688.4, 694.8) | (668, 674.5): 0.95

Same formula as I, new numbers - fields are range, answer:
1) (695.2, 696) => 21.4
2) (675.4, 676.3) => 21.3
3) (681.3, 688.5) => 21.1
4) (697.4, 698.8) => 21.7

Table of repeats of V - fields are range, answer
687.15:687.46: 21.4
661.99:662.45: 22.4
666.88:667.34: 21.4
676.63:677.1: 20.7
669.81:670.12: 21.6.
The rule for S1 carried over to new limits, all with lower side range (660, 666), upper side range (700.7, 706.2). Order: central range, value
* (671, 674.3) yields -0.41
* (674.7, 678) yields 0.12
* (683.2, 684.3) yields 0.07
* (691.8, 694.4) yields -0.05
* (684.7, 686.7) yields 0.04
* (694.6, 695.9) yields 0.02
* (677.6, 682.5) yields 0.12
